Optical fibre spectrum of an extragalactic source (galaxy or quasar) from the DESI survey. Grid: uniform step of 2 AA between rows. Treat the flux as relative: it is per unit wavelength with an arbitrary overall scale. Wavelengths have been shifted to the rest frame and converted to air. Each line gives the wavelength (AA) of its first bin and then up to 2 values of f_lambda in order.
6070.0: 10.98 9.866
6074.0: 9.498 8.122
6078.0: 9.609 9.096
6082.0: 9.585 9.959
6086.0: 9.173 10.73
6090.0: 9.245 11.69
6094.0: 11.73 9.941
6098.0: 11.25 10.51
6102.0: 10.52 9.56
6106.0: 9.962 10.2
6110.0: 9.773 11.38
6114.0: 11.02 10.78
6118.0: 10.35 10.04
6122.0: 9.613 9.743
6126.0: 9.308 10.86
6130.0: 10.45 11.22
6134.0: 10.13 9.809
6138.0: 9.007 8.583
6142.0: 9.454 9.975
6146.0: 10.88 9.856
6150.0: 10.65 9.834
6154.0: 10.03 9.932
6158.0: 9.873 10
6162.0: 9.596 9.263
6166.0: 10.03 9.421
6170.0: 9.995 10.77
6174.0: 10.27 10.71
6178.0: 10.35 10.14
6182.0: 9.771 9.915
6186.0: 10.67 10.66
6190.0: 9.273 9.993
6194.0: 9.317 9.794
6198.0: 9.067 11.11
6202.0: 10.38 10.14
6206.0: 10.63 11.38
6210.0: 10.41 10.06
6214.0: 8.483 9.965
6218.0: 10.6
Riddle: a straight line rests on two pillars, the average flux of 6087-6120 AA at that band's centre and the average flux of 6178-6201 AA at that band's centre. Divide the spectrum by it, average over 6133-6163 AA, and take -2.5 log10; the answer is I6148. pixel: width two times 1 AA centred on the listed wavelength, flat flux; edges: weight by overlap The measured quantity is 0.04 mag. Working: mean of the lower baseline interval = 10.5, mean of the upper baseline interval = 9.99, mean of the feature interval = 9.84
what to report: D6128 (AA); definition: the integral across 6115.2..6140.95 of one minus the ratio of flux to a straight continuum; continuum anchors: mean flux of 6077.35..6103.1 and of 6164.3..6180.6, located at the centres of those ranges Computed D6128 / 0.6 AA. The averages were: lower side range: 10.2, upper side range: 10.2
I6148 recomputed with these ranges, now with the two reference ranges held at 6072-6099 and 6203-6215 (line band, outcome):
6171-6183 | -0.02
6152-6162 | 0.02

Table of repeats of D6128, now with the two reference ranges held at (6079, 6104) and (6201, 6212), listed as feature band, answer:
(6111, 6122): -0.3 AA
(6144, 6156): 0.2 AA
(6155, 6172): 1.0 AA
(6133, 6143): 0.9 AA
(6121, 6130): 0.3 AA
